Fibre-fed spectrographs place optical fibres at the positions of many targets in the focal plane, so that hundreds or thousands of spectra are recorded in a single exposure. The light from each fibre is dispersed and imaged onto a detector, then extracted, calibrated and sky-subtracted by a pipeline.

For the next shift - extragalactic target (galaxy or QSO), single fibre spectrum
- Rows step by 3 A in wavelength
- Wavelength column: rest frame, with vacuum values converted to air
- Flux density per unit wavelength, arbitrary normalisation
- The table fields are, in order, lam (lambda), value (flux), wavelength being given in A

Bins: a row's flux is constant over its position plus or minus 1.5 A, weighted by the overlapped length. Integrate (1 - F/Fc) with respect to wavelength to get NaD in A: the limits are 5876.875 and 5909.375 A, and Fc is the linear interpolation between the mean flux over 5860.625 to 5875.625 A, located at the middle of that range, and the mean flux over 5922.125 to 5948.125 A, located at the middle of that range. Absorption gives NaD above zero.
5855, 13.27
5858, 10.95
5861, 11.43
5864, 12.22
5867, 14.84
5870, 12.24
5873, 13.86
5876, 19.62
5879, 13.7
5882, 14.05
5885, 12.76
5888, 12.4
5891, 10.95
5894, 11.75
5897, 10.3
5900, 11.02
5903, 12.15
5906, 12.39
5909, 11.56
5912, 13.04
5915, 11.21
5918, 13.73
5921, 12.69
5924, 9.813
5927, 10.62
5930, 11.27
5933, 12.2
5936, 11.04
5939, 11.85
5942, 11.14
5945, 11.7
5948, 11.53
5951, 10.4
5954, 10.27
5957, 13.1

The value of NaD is 1.12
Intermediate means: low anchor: 13.5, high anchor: 11.2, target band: 12.3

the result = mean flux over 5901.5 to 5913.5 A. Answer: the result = 12.3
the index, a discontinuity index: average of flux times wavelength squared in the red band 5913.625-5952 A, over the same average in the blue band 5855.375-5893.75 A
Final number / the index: 0.89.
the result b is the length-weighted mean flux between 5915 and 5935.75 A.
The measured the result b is 11.6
